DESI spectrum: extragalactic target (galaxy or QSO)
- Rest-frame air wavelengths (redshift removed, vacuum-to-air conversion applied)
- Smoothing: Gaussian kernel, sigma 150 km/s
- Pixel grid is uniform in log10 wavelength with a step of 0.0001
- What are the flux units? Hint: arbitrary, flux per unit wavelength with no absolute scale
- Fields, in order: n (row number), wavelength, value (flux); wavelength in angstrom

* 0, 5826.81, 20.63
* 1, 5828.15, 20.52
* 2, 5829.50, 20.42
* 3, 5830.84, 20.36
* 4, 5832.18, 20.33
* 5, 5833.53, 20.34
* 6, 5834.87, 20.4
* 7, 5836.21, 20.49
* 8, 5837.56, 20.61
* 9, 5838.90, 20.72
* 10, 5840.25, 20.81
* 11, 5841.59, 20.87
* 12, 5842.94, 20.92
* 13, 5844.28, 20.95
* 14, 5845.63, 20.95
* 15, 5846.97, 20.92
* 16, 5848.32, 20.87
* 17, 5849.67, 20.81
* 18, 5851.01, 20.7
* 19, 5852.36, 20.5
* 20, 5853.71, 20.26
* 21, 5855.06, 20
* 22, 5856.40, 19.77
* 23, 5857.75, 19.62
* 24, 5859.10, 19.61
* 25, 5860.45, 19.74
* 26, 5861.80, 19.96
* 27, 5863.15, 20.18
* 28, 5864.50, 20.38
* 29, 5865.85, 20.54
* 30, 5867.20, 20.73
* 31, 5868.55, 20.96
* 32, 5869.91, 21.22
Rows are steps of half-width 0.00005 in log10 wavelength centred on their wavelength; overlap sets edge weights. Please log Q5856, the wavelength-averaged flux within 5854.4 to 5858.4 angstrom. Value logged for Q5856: 19.8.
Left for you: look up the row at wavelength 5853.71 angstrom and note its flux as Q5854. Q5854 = 20.26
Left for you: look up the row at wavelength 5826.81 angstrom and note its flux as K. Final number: 20.63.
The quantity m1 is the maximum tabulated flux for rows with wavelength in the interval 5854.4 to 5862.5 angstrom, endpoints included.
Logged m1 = 20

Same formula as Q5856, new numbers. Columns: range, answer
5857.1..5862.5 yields 19.7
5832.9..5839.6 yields 20.5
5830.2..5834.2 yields 20.3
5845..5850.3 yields 20.9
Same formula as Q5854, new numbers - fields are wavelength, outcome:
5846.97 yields 20.92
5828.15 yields 20.52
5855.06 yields 20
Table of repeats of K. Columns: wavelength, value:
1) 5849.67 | 20.81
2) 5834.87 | 20.4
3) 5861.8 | 19.96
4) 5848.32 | 20.87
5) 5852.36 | 20.5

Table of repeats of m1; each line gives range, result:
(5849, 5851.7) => 20.81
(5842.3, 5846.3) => 20.95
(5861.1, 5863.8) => 20.18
